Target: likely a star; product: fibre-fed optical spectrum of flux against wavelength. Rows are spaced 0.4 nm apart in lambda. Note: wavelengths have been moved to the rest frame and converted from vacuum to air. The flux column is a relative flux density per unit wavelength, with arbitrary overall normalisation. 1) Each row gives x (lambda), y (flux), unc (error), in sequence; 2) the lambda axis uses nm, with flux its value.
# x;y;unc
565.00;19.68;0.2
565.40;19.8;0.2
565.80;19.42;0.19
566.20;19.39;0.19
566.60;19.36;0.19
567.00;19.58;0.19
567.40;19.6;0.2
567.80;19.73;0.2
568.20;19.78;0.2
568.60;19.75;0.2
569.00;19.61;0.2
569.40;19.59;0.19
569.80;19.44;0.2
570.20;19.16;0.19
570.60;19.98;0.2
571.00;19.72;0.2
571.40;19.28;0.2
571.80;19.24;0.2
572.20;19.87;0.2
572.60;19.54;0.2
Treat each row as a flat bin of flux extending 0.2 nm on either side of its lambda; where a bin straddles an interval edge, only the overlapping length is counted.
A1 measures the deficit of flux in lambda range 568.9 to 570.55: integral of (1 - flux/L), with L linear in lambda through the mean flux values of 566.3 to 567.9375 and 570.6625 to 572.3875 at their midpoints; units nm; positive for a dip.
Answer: 0.01 nm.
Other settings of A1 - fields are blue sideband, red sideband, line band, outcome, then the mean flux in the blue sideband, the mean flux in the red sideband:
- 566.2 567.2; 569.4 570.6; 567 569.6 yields -0.03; 19.5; 19.5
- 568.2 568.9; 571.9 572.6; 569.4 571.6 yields 0.02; 19.7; 19.7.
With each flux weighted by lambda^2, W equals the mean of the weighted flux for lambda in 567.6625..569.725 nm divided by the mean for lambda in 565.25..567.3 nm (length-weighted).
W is 1.0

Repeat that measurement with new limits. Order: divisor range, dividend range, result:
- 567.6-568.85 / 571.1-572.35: 1.00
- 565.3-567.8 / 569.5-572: 1.01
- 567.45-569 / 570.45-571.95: 1.00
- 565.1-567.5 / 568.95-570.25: 1.01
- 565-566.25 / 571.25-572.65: 1.02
